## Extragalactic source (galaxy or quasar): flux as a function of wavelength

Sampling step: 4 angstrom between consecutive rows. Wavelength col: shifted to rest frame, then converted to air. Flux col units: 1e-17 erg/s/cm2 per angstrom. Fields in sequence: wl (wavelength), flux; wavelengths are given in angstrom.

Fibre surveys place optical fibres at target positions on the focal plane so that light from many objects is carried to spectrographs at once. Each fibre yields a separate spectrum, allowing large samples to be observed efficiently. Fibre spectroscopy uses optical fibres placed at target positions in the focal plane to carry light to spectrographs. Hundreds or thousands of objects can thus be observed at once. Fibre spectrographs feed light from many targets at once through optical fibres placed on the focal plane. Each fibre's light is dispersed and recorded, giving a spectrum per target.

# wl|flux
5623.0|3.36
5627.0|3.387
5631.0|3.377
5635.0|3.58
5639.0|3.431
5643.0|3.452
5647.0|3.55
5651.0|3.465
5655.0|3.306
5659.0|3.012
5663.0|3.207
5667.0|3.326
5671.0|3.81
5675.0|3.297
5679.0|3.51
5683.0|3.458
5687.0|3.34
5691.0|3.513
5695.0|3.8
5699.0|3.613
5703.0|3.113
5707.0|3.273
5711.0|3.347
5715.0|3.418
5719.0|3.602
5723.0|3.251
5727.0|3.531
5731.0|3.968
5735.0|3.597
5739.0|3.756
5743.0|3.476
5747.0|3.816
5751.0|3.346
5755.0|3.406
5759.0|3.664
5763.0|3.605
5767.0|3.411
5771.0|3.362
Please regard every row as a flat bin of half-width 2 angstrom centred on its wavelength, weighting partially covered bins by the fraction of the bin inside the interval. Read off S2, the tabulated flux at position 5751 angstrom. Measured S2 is 3.346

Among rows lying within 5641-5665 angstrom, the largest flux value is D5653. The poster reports 3.55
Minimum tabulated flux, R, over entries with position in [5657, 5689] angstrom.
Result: 3.012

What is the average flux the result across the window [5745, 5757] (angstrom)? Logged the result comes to 3.52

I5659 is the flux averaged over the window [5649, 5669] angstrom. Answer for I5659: 3.26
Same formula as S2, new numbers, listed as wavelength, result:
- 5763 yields 3.605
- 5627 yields 3.387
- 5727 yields 3.531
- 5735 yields 3.597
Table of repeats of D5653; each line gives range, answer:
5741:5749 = 3.816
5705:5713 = 3.347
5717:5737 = 3.968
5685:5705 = 3.8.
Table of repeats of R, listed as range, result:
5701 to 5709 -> 3.113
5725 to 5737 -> 3.531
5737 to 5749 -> 3.476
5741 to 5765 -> 3.346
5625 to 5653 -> 3.377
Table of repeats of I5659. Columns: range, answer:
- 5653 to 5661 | 3.16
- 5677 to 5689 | 3.44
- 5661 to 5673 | 3.45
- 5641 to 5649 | 3.5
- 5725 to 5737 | 3.7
